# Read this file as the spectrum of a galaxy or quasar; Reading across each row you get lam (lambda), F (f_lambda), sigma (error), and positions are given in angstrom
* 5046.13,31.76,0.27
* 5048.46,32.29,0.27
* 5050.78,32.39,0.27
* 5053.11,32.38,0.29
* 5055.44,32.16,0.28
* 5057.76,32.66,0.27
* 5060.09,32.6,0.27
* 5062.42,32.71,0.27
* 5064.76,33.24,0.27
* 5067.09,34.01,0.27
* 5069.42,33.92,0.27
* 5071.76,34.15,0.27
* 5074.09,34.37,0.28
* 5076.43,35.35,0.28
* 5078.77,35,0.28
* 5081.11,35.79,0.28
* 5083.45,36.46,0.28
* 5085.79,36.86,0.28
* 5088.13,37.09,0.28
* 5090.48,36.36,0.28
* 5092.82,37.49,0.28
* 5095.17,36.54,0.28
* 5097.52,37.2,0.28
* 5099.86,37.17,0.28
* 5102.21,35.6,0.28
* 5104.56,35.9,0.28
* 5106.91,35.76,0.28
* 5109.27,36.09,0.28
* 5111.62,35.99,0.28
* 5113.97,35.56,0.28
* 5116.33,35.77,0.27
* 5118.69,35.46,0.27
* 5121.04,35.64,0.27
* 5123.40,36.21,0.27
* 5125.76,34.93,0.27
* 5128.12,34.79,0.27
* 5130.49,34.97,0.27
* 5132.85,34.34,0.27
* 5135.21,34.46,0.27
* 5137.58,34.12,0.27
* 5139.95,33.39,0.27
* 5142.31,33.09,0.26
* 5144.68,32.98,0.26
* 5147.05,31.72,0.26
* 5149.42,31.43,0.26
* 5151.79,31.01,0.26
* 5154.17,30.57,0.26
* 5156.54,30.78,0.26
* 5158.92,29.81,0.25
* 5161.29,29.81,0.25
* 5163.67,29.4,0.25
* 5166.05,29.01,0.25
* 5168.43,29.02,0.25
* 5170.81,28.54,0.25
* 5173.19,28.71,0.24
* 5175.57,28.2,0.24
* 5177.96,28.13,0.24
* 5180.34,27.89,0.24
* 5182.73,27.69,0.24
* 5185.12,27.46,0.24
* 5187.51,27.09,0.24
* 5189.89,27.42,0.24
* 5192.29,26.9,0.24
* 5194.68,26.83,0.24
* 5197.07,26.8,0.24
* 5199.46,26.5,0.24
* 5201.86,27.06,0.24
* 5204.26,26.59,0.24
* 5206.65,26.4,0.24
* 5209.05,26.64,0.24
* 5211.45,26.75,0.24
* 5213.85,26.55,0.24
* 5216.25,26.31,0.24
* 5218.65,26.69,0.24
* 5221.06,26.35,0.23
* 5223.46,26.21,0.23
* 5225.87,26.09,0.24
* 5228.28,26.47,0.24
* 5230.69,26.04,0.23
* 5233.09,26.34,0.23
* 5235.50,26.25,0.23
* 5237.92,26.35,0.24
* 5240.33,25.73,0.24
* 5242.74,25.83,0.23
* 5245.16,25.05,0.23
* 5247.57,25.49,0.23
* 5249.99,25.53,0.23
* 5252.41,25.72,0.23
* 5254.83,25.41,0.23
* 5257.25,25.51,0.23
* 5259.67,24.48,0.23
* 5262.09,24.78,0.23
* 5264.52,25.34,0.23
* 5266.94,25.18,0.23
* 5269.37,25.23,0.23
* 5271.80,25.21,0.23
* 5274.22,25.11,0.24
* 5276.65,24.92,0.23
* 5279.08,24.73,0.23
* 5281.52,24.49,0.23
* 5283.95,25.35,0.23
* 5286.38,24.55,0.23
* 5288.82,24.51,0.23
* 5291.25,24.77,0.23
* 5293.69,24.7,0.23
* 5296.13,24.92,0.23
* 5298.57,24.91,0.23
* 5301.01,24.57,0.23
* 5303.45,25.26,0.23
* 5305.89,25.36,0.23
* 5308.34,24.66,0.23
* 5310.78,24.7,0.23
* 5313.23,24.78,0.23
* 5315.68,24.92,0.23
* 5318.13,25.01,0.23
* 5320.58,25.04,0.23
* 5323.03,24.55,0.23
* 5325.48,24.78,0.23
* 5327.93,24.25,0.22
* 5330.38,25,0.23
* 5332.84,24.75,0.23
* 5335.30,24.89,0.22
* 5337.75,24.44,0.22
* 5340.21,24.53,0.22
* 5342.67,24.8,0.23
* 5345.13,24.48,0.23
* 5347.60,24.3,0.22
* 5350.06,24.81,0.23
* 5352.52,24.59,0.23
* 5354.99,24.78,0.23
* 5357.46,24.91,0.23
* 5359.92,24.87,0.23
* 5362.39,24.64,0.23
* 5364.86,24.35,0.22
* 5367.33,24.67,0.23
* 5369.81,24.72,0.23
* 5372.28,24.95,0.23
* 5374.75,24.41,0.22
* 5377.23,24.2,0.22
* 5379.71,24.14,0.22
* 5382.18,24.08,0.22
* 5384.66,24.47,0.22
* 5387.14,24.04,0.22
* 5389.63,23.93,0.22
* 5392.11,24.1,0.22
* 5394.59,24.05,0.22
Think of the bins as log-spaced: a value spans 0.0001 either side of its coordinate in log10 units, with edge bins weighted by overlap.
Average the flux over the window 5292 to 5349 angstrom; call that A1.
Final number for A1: 24.8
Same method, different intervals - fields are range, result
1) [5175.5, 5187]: 27.8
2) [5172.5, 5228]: 27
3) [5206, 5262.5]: 26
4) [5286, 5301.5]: 24.7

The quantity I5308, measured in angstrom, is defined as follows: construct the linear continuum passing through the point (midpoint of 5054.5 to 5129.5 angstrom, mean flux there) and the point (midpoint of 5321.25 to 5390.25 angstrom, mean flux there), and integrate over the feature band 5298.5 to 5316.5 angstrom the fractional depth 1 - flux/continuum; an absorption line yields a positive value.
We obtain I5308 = 1.1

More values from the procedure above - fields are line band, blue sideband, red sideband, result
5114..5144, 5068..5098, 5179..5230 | -2.17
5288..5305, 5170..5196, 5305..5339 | 0.33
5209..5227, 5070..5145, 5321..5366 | 2.35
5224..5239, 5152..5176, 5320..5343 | 0.71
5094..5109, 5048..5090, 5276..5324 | -1.60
